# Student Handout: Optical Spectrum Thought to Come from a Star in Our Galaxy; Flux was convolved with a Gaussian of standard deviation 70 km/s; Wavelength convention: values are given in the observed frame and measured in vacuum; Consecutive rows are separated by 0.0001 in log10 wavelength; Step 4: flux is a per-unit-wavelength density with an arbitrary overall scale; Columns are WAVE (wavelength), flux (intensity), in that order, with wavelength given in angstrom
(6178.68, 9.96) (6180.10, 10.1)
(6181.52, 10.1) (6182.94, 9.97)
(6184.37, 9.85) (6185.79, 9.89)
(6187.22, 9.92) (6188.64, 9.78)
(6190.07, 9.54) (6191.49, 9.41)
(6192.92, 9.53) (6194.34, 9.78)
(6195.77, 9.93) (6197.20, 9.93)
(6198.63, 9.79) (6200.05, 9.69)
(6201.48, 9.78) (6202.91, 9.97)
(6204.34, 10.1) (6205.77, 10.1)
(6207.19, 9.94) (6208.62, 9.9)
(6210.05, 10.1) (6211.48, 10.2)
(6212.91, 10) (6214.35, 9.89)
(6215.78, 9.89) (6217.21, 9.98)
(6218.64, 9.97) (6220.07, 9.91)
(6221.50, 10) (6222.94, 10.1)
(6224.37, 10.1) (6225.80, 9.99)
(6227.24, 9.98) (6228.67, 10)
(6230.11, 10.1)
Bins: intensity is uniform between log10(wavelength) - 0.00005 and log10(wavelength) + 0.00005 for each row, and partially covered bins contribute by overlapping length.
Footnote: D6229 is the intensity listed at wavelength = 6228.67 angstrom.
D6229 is 10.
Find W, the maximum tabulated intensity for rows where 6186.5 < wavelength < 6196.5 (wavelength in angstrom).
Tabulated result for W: 9.93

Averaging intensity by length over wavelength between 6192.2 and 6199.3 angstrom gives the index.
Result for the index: 9.78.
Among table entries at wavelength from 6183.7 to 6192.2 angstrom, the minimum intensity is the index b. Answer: 9.41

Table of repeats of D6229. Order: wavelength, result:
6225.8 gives 9.99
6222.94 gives 10.1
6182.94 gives 9.97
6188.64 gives 9.78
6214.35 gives 9.89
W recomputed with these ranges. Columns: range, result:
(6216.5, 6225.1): 10.1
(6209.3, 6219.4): 10.2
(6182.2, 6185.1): 9.97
